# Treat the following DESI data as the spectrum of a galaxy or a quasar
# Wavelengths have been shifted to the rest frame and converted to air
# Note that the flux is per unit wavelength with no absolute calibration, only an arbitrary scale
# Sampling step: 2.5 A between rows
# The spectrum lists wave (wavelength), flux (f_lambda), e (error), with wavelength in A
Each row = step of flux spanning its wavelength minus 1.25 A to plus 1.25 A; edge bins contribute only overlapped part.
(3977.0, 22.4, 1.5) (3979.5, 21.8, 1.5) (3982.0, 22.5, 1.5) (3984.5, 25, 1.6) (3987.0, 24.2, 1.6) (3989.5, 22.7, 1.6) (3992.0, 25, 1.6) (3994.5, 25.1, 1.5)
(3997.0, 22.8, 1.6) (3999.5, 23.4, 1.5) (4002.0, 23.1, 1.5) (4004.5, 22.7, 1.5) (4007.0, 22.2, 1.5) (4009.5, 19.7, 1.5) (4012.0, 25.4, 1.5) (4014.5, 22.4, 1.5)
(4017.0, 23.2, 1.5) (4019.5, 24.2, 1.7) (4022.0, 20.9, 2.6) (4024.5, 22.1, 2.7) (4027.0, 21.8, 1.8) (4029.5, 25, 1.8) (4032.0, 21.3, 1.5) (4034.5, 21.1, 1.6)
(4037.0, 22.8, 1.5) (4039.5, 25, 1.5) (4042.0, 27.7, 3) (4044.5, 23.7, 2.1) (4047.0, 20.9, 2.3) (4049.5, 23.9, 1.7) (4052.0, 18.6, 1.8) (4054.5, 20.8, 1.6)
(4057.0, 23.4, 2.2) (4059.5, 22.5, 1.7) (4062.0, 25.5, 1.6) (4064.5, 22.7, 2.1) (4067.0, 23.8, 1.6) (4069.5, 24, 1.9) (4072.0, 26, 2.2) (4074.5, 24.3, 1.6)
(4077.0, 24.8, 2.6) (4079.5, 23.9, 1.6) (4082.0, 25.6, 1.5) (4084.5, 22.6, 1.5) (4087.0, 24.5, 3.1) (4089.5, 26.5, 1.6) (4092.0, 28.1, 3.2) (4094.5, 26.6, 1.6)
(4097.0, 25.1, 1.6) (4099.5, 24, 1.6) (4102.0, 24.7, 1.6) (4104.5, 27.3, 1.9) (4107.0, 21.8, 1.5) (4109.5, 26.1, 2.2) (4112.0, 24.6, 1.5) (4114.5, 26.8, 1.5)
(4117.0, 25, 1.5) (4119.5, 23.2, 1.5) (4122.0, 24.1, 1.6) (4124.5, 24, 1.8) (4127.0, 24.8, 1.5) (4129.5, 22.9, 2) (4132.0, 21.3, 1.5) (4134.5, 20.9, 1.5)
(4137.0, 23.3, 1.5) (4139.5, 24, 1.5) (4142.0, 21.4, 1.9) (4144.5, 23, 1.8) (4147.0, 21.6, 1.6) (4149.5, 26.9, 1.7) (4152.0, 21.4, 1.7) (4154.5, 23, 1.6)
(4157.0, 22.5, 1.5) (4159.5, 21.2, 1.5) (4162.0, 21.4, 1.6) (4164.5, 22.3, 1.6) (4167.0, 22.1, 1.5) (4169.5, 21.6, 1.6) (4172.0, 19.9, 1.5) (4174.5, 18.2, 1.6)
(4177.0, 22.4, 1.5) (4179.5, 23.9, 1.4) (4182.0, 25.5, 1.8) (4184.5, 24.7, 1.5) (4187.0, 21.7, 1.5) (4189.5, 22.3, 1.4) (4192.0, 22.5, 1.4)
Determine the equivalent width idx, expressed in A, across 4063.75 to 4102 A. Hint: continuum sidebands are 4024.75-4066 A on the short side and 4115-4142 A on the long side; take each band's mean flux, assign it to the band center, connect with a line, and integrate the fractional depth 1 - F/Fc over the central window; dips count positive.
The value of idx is -2.89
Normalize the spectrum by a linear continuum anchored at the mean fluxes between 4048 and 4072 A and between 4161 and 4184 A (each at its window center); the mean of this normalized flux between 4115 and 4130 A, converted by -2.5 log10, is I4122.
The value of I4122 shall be -0.08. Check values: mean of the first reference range 22.9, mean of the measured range 24.2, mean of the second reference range 22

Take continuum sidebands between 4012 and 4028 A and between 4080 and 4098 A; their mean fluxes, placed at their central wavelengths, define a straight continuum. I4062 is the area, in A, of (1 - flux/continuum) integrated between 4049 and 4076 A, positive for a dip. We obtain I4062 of 1.3 A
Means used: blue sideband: 22.7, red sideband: 25.5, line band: 23.2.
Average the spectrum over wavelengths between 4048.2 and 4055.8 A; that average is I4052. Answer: 21.1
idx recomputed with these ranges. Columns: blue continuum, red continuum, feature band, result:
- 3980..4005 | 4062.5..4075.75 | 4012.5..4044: 0.95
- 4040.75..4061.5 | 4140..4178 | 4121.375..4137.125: -0.56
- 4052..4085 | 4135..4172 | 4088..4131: -3.61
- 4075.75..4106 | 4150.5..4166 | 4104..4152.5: -0.43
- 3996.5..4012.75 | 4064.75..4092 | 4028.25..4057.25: 1.07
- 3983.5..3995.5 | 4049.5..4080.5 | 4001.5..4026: 1.51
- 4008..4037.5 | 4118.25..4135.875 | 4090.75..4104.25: -1.74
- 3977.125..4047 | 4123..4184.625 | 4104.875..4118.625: -1.36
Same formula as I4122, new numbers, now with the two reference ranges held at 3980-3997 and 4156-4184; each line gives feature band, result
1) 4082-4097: -0.12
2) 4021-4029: 0.07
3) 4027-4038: 0.05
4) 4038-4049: -0.04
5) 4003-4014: 0.06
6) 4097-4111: -0.10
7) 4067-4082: -0.07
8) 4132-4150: -0.02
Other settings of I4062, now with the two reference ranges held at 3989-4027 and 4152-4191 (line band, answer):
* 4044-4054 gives 0.53 A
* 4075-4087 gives -0.88 A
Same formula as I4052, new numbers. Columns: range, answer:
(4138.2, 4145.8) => 22.8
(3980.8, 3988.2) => 23.9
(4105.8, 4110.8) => 24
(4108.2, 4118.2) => 25.6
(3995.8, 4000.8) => 23.1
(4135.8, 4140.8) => 23.6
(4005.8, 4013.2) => 22.4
